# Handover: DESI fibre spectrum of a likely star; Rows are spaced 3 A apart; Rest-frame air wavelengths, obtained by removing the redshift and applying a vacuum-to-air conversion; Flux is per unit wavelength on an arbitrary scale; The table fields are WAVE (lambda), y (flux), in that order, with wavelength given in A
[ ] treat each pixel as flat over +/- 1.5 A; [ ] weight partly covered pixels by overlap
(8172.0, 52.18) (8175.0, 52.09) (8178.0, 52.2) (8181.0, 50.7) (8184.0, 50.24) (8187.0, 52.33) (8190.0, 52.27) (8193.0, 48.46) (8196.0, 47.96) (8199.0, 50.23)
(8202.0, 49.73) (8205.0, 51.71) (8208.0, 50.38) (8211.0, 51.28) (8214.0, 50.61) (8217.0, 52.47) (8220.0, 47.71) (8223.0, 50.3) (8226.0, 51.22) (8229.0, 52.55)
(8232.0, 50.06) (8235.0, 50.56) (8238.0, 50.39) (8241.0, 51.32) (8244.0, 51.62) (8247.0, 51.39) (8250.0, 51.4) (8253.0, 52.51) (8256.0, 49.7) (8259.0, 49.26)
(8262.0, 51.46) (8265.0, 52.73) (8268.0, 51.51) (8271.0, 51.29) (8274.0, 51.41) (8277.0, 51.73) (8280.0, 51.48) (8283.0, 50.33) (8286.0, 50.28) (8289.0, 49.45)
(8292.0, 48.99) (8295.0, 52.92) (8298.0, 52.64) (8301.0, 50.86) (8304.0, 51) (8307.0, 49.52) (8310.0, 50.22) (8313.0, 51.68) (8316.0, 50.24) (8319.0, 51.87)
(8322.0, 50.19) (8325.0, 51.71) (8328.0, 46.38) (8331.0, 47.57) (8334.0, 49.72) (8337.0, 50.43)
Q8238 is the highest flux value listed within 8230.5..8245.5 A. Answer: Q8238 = 51.62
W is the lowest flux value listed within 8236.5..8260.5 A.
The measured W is 49.26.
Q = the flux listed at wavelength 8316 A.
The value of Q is 50.24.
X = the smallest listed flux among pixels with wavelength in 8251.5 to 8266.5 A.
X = 49.26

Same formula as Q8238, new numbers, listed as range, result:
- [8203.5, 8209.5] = 51.71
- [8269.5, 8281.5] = 51.73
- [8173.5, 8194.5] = 52.33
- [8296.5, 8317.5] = 52.64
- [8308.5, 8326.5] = 51.87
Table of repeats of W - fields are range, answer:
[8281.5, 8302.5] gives 48.99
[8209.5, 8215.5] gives 50.61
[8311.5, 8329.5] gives 46.38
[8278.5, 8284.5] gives 50.33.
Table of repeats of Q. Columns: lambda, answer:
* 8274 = 51.41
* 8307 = 49.52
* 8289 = 49.45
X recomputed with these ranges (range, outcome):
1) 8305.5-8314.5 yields 49.52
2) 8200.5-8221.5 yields 47.71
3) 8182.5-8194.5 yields 48.46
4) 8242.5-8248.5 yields 51.39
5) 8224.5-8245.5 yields 50.06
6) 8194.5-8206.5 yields 47.96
